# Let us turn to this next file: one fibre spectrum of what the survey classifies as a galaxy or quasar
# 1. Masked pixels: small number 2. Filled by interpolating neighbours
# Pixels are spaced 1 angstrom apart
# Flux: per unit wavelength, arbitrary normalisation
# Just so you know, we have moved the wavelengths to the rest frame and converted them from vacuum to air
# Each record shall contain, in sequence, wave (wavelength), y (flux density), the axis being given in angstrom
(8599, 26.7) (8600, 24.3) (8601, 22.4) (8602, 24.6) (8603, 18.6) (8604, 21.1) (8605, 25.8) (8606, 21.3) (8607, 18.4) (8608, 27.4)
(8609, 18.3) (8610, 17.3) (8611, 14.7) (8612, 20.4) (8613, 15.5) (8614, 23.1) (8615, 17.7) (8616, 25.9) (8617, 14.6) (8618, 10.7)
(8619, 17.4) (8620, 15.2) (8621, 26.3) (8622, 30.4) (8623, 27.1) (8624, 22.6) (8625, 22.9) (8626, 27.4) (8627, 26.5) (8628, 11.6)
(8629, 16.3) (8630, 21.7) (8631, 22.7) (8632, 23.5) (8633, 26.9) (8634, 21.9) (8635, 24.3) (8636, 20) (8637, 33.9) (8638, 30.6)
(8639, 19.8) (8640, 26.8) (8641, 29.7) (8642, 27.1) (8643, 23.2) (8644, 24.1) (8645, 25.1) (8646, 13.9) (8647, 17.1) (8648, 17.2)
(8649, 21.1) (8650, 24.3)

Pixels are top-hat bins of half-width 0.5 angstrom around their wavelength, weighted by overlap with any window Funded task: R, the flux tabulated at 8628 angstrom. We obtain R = 11.6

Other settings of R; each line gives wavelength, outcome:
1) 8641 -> 29.7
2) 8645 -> 25.1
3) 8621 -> 26.3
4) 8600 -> 24.3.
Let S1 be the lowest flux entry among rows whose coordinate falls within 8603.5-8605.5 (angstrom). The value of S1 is 21.1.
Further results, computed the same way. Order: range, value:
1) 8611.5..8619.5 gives 10.7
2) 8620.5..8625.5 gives 22.6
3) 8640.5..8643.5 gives 23.2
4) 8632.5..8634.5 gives 21.9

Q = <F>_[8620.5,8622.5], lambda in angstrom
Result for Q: 28.4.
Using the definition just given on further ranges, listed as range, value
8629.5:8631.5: 22.2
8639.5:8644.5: 26.2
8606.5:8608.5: 22.9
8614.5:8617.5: 19.4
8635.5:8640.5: 26.2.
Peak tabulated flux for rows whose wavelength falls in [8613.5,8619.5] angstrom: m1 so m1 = 25.9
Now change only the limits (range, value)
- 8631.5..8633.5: 26.9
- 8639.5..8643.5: 29.7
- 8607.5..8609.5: 27.4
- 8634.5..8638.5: 33.9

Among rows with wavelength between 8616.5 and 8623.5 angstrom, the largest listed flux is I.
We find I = 30.4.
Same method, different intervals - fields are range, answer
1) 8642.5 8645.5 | 25.1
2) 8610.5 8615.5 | 23.1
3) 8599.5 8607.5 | 25.8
